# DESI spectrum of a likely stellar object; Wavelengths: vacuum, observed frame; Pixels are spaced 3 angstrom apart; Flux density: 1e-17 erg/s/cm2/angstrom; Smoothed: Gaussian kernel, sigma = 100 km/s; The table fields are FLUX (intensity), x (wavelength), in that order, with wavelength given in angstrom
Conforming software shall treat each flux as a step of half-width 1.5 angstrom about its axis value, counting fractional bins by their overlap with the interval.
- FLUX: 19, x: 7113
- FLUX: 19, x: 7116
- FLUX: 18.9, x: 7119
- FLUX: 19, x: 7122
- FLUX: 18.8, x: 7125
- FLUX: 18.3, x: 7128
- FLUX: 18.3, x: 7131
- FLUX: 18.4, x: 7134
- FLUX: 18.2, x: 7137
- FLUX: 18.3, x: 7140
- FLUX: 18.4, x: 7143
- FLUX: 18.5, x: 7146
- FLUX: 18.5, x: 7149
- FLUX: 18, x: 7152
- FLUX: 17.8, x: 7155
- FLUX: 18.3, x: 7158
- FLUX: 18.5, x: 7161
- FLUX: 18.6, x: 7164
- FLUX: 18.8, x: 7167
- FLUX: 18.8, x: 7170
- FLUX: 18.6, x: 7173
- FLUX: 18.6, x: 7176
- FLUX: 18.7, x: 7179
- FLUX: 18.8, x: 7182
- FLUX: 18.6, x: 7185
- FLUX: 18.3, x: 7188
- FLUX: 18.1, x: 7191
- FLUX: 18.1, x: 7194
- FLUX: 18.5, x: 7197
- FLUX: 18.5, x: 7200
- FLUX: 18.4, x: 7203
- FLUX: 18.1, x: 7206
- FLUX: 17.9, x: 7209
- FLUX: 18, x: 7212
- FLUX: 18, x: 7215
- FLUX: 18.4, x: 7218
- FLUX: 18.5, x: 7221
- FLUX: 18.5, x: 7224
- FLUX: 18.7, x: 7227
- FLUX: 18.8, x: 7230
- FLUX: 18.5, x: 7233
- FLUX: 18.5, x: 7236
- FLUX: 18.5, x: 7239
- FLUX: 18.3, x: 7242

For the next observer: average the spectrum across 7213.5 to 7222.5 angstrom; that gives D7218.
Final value 18.3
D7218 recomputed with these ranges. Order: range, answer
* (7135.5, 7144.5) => 18.3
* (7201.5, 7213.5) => 18.1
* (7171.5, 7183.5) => 18.7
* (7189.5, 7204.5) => 18.3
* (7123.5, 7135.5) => 18.4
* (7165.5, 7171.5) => 18.8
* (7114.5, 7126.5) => 18.9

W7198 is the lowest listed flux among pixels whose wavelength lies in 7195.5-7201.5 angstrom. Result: 18.5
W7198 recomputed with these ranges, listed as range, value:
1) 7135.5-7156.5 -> 17.8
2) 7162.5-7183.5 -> 18.6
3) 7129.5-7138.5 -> 18.2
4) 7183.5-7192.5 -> 18.1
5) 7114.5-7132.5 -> 18.3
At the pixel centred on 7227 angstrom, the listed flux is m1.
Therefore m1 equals 18.7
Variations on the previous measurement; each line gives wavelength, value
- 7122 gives 19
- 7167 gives 18.8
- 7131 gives 18.3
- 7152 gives 18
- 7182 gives 18.8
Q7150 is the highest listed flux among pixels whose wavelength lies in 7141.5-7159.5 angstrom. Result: 18.5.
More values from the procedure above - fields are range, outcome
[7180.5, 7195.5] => 18.8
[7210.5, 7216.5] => 18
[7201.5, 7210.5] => 18.4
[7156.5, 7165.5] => 18.6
